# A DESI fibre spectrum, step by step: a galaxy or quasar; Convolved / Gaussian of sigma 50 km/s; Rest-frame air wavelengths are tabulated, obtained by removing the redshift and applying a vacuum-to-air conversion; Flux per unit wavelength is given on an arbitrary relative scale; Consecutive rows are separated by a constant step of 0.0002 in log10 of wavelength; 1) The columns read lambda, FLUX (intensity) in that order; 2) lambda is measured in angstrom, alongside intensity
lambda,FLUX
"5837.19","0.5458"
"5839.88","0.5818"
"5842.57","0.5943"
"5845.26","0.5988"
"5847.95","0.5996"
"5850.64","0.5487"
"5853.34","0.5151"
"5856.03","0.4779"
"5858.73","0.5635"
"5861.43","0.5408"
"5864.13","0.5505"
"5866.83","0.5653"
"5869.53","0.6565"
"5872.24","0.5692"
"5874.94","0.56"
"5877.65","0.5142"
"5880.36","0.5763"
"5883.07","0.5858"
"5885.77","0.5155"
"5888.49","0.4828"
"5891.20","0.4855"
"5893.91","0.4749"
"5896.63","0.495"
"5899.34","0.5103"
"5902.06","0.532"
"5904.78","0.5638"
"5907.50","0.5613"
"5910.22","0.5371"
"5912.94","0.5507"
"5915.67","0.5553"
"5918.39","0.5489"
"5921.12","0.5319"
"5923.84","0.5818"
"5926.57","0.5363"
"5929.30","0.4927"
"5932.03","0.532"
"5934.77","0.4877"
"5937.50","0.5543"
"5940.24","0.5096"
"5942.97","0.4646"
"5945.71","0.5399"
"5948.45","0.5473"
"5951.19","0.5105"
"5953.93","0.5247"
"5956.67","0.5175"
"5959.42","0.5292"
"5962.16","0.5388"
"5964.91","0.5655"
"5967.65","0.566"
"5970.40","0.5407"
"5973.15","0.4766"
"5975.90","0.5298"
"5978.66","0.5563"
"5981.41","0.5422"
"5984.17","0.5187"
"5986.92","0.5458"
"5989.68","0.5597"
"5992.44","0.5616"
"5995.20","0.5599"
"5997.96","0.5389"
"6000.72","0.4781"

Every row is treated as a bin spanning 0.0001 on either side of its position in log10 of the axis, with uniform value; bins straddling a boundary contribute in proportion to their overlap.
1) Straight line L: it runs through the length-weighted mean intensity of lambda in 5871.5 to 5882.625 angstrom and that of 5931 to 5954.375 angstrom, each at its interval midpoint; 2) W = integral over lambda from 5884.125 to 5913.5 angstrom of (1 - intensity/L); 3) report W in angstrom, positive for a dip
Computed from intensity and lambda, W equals 1.3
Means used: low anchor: 0.557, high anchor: 0.518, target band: 0.519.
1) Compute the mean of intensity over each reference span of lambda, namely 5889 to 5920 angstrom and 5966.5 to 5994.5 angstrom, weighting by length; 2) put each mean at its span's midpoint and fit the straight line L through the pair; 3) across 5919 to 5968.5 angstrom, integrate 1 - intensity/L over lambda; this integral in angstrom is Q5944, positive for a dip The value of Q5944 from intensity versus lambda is 0.4 angstrom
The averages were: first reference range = 0.527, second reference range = 0.54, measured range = 0.529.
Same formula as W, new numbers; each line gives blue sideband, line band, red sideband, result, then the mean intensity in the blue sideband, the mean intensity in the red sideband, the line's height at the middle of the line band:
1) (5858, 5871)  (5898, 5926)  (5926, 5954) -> -0.4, 0.576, 0.517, 0.539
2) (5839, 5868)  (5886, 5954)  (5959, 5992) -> 2.9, 0.557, 0.54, 0.548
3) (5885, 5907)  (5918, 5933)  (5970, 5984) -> -0.6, 0.509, 0.527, 0.516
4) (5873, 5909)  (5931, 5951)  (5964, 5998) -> 0.7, 0.528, 0.543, 0.537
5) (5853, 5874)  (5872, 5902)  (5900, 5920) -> 1.6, 0.557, 0.548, 0.553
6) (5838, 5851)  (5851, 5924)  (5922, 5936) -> 2.0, 0.586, 0.527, 0.556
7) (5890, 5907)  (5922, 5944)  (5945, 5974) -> 0.1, 0.513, 0.533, 0.525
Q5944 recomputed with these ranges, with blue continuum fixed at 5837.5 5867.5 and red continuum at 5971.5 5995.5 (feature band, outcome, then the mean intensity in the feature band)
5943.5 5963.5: 0.6 angstrom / 0.527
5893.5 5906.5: 0.7 angstrom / 0.519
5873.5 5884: -0.1 angstrom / 0.558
